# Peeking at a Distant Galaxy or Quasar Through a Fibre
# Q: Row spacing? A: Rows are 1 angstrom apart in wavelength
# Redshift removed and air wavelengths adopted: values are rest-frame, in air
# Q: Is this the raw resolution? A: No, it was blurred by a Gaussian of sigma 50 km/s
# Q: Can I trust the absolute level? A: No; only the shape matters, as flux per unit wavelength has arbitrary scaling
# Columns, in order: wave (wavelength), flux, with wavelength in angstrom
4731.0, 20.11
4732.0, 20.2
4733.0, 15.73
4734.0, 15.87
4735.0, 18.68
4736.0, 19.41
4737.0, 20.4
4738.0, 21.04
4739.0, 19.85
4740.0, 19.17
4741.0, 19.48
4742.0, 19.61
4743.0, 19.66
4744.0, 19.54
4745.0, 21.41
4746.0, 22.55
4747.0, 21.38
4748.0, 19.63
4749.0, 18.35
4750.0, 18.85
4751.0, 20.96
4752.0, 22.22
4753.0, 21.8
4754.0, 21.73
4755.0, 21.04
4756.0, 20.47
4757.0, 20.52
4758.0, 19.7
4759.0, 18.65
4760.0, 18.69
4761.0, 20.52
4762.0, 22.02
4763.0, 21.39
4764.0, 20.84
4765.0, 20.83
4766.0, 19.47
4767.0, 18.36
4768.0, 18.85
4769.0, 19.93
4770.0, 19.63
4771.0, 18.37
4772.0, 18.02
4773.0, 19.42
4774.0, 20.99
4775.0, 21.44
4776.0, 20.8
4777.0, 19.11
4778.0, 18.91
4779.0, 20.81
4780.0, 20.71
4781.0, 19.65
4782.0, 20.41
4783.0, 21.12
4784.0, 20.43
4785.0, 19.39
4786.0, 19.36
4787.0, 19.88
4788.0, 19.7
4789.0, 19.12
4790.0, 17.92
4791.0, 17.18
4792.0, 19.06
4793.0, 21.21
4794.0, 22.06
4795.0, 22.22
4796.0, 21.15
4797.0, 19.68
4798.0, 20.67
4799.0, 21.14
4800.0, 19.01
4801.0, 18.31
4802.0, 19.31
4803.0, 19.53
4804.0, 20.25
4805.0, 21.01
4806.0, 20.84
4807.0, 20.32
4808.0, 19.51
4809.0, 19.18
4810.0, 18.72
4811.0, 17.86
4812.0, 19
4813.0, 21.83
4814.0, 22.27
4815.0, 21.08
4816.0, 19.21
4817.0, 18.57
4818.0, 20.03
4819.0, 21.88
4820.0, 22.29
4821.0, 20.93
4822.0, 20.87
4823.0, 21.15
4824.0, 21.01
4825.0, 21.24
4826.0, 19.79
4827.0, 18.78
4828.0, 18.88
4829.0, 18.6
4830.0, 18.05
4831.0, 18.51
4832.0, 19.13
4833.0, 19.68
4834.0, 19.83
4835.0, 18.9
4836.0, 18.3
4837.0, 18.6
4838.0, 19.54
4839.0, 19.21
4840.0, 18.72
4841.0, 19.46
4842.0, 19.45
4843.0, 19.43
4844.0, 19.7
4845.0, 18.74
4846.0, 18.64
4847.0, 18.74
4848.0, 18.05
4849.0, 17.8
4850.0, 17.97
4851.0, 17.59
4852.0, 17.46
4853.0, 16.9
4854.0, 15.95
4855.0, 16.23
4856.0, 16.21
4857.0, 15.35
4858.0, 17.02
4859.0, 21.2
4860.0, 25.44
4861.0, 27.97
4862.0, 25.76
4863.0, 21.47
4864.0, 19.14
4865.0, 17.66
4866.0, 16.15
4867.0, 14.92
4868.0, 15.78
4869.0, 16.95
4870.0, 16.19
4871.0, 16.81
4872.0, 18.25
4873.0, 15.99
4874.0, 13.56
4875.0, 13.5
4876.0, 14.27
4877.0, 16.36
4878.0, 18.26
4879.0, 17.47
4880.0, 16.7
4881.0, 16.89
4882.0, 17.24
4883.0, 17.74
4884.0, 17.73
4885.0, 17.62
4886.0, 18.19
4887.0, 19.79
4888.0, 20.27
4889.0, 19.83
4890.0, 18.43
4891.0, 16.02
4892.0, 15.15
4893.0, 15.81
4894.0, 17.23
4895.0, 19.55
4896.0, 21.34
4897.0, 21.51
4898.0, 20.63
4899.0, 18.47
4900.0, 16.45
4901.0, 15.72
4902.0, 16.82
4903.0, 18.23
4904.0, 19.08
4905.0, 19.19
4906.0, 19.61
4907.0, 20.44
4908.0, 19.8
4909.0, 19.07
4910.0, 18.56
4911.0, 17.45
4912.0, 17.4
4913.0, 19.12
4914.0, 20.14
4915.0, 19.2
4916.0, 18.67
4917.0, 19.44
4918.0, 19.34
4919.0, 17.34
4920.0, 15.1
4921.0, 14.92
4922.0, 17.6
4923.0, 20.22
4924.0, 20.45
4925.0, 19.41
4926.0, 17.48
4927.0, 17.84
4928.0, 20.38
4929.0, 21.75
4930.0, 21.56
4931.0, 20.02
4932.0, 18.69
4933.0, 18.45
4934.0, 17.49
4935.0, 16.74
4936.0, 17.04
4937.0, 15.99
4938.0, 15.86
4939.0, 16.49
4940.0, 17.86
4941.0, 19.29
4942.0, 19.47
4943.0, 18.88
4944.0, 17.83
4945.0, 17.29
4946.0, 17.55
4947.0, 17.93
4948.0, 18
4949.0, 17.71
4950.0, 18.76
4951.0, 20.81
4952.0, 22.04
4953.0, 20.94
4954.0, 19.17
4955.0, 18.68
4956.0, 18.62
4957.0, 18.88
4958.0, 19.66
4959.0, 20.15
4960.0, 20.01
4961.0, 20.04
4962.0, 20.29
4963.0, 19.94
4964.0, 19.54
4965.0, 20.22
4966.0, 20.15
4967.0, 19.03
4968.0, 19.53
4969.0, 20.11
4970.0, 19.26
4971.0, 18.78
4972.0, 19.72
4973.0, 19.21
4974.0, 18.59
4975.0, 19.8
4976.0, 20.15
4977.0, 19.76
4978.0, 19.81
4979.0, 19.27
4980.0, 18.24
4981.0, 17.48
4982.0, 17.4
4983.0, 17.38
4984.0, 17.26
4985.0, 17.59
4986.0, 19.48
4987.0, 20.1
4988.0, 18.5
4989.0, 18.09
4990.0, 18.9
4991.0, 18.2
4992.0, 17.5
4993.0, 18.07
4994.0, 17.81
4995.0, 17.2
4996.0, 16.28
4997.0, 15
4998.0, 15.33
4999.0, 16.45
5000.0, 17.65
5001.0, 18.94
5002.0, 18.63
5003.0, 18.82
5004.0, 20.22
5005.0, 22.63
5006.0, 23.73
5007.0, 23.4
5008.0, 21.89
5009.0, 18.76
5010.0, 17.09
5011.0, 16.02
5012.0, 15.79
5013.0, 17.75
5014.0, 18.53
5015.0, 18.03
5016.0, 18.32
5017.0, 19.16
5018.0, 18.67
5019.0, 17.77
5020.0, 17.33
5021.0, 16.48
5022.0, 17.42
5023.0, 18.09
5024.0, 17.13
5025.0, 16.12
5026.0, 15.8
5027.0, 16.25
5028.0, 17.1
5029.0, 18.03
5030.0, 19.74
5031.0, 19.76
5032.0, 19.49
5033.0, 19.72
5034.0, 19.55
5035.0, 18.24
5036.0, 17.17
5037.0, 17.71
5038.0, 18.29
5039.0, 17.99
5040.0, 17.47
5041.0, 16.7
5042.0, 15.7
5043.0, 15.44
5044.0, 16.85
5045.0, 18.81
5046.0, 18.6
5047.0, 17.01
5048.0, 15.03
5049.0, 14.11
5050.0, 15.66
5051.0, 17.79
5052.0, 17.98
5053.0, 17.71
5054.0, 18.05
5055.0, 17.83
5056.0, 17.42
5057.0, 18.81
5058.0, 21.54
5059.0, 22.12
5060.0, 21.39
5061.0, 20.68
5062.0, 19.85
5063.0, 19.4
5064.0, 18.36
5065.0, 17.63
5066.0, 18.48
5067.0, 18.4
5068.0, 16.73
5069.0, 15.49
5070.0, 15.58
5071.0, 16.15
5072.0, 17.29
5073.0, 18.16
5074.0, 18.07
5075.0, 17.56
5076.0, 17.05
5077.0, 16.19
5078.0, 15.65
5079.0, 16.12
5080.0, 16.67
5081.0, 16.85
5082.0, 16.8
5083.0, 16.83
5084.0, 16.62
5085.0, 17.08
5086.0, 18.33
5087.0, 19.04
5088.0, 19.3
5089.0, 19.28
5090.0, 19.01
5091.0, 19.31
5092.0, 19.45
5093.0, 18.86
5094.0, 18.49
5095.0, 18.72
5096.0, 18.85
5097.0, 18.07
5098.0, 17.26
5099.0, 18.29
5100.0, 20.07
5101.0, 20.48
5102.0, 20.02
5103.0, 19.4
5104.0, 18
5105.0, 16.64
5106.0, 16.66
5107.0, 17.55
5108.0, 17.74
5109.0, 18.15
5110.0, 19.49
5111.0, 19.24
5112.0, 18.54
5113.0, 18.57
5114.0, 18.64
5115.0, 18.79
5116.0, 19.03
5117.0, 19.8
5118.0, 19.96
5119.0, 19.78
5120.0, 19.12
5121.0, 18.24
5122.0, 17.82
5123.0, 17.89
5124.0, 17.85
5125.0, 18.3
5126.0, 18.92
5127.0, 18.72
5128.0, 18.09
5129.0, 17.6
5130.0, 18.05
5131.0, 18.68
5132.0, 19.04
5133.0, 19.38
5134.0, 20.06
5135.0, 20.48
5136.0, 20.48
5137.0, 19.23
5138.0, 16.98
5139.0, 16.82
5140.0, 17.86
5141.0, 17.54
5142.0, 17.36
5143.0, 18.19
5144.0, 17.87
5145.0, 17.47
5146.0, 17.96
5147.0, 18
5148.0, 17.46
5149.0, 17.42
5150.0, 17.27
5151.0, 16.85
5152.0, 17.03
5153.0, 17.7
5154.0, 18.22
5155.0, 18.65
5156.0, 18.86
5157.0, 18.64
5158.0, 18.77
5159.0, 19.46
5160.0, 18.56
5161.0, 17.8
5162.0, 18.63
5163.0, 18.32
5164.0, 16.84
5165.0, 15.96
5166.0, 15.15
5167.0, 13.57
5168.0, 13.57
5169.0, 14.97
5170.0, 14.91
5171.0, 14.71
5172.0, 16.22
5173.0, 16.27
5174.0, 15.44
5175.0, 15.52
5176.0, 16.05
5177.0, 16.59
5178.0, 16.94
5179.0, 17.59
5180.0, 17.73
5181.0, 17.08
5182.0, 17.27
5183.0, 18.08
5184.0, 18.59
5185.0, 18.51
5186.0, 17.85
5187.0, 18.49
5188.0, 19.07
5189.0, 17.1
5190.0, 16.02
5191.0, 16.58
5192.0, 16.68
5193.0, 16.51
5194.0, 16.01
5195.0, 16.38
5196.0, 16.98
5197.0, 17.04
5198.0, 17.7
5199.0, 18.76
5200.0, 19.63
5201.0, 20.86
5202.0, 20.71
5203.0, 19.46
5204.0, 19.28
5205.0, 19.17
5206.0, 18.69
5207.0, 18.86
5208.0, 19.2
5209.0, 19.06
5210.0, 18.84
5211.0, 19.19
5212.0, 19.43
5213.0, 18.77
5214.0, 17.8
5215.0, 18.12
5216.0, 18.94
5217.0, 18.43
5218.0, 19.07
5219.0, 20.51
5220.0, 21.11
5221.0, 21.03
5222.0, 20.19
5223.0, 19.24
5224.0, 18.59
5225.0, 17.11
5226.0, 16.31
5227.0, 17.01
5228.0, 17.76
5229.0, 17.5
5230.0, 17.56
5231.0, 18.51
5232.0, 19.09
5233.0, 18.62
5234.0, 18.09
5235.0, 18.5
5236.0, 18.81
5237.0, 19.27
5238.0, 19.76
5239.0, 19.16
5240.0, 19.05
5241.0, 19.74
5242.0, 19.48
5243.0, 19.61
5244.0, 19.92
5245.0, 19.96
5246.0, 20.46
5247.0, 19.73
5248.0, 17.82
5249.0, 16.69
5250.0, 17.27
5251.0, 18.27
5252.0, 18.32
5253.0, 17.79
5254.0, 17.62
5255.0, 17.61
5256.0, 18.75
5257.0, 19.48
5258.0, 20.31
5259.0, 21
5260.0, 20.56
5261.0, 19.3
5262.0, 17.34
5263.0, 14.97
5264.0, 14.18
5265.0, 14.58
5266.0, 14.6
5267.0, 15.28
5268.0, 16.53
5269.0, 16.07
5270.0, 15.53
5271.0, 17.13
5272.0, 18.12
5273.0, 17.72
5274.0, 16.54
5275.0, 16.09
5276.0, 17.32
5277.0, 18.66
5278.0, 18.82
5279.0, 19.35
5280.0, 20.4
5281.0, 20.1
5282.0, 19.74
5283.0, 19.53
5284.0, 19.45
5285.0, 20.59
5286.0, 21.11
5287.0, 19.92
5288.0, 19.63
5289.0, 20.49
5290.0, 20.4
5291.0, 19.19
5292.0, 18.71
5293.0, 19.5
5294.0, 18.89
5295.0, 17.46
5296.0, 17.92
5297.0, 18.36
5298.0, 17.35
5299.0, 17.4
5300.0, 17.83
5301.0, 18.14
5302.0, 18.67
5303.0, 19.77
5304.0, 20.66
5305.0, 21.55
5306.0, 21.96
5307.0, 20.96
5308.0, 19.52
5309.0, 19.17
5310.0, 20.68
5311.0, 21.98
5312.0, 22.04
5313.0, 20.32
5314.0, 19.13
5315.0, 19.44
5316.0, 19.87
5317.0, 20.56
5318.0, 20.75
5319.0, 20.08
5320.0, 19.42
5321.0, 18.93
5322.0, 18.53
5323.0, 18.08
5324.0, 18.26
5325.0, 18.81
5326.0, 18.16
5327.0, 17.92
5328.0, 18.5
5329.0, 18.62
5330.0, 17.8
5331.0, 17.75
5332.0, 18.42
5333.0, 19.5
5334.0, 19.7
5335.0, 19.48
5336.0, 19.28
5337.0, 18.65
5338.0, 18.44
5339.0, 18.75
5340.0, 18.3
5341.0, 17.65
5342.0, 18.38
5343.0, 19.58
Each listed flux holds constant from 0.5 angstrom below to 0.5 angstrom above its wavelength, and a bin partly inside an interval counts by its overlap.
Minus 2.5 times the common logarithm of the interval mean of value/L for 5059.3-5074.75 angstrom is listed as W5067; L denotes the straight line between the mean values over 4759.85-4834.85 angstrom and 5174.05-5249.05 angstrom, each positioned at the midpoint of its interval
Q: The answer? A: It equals 0.05 mag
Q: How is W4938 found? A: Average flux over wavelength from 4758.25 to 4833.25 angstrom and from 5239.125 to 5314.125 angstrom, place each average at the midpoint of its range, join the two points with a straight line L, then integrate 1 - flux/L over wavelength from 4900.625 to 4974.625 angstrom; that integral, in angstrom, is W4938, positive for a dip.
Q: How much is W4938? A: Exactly 2.9 angstrom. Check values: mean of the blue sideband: 19.9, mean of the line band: 18.8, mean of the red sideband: 18.7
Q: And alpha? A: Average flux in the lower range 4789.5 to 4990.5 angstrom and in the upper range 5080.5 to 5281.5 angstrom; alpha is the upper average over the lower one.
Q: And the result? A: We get 0.96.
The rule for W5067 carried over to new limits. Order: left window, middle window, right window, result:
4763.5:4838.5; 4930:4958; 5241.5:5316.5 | 0.061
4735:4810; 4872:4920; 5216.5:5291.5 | 0.097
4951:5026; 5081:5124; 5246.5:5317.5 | 0.012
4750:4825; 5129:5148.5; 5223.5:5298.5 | 0.029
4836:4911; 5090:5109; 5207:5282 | -0.014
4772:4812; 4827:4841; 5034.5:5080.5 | 0.034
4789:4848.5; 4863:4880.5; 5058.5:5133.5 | 0.179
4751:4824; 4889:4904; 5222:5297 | 0.097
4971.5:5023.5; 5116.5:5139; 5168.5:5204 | -0.068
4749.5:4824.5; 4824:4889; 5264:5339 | 0.092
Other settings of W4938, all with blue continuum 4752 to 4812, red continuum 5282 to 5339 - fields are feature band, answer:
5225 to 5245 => 0.8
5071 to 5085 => 1.9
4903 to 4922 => 1.3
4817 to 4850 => 0.8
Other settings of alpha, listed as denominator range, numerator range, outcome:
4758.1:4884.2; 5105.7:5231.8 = 0.94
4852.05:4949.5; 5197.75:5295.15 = 1.03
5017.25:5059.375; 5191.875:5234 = 1.05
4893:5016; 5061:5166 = 0.97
